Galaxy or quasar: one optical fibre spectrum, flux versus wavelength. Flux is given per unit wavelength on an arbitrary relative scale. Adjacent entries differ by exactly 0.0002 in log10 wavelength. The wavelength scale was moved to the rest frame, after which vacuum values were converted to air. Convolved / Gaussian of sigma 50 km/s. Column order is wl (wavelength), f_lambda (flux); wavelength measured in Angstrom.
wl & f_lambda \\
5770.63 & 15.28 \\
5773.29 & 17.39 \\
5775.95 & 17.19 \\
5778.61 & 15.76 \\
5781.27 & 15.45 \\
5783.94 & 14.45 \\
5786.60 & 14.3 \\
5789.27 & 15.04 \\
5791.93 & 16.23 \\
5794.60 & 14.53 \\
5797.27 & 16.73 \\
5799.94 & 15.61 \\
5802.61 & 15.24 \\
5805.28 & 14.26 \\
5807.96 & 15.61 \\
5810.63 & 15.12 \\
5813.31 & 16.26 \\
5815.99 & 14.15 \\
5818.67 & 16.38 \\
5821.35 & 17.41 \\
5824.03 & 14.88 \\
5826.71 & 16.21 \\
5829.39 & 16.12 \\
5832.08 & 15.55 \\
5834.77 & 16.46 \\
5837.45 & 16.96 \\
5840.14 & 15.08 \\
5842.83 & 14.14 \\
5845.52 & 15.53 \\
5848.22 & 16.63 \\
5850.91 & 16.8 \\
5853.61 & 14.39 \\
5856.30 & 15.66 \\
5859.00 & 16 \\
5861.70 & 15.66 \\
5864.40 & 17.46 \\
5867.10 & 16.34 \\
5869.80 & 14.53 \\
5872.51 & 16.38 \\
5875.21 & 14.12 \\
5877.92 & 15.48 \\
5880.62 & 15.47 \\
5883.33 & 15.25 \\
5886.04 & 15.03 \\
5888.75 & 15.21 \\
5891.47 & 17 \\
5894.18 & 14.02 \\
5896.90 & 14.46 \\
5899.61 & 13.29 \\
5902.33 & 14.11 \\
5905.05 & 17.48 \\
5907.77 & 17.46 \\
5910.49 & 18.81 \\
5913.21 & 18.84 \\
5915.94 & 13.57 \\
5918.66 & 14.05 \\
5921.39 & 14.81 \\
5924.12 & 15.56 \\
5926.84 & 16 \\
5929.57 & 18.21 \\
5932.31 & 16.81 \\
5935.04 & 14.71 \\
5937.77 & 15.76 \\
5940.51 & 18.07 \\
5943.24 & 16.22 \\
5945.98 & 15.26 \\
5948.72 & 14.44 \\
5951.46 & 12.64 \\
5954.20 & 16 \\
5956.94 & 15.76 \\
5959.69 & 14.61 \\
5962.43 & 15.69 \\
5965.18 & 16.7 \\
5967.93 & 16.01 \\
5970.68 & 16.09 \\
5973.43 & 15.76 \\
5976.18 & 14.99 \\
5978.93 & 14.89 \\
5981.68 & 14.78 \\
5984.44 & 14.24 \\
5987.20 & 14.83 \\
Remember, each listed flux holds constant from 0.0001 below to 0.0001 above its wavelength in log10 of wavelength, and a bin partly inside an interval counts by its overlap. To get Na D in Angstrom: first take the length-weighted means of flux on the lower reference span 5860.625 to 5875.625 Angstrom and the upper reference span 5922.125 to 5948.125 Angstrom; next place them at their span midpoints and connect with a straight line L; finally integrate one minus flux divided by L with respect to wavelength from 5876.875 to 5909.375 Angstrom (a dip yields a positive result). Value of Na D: 1.2 Angstrom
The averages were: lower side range 15.9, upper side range 16.2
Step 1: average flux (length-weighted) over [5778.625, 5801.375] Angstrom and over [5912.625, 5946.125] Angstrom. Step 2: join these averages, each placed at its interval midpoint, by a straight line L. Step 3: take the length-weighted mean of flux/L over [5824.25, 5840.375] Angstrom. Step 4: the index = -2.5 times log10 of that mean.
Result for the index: -0.037 mag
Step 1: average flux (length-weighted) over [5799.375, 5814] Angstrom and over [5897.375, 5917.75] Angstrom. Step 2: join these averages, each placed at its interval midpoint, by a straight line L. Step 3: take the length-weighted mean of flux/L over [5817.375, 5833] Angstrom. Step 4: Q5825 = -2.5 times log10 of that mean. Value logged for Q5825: -0.05 mag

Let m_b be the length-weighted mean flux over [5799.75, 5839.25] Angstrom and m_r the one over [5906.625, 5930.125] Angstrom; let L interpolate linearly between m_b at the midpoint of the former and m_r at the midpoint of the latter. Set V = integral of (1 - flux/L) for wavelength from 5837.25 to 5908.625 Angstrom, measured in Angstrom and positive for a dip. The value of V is 2.3 Angstrom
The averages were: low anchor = 15.7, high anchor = 16.3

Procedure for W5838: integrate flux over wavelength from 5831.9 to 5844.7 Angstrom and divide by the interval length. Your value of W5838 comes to 15.6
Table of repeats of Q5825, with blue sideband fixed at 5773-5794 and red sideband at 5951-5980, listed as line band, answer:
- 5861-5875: -0.027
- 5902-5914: -0.134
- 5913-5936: -0.015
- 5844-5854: -0.026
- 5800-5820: 0.019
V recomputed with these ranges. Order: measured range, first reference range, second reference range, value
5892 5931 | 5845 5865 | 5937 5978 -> -0.1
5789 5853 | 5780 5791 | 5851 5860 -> -2.1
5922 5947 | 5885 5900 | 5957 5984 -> -1.7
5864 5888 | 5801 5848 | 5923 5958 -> 0.4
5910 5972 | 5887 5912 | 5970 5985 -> -1.5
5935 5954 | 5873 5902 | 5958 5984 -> -0.1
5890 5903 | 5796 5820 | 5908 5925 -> 1.1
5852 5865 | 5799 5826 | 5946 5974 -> -0.3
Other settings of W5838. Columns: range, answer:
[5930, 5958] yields 15.7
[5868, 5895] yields 15.3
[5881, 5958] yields 15.7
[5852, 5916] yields 15.7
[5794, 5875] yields 15.7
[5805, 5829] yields 15.7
